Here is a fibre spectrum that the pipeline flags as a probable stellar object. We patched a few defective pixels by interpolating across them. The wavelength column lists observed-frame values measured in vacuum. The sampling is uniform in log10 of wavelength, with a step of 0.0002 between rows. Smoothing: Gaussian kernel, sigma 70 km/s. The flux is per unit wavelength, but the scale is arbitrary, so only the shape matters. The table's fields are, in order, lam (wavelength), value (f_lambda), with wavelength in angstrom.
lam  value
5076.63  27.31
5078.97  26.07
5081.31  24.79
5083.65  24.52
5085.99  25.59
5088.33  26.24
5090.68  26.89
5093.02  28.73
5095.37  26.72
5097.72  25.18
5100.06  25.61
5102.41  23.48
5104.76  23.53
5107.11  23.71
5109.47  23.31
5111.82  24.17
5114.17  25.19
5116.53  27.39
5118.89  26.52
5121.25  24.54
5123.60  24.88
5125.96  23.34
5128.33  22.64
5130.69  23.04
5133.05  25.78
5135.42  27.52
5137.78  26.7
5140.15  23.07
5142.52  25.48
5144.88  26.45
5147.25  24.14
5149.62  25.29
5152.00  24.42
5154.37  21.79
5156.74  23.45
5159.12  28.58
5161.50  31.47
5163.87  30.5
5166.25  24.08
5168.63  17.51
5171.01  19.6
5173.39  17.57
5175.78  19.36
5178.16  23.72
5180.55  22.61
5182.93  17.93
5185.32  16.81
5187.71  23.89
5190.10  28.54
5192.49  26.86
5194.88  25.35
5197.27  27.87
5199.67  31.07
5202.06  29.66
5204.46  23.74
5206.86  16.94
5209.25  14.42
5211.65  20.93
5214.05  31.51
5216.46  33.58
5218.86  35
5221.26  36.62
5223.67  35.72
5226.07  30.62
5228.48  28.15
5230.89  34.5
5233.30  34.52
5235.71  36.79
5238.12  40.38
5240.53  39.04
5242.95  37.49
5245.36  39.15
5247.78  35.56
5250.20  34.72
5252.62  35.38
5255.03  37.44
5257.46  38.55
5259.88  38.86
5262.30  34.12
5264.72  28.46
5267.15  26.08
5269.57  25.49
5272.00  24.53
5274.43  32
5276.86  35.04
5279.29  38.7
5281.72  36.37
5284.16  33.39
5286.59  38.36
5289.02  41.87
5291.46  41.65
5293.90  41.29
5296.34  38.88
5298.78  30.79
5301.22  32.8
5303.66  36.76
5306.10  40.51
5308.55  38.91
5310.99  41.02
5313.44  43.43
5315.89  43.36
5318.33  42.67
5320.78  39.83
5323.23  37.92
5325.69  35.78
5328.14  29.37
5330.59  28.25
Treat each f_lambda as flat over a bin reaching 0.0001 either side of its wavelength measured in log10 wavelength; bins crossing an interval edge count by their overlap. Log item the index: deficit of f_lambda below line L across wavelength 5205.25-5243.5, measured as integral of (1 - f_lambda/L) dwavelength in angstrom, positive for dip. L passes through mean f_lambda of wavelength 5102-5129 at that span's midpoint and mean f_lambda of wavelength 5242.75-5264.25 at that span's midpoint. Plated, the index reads 3.0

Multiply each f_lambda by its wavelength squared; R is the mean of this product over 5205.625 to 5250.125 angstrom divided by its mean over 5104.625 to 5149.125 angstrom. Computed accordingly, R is 1.4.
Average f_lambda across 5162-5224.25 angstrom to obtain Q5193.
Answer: 25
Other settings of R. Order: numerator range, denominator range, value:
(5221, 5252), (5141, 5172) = 1.48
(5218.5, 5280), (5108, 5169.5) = 1.43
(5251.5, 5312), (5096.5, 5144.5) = 1.52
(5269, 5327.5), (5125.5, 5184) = 1.65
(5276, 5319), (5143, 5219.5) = 1.65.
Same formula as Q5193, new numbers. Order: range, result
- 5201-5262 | 32.8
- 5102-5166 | 25.2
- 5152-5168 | 26.2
